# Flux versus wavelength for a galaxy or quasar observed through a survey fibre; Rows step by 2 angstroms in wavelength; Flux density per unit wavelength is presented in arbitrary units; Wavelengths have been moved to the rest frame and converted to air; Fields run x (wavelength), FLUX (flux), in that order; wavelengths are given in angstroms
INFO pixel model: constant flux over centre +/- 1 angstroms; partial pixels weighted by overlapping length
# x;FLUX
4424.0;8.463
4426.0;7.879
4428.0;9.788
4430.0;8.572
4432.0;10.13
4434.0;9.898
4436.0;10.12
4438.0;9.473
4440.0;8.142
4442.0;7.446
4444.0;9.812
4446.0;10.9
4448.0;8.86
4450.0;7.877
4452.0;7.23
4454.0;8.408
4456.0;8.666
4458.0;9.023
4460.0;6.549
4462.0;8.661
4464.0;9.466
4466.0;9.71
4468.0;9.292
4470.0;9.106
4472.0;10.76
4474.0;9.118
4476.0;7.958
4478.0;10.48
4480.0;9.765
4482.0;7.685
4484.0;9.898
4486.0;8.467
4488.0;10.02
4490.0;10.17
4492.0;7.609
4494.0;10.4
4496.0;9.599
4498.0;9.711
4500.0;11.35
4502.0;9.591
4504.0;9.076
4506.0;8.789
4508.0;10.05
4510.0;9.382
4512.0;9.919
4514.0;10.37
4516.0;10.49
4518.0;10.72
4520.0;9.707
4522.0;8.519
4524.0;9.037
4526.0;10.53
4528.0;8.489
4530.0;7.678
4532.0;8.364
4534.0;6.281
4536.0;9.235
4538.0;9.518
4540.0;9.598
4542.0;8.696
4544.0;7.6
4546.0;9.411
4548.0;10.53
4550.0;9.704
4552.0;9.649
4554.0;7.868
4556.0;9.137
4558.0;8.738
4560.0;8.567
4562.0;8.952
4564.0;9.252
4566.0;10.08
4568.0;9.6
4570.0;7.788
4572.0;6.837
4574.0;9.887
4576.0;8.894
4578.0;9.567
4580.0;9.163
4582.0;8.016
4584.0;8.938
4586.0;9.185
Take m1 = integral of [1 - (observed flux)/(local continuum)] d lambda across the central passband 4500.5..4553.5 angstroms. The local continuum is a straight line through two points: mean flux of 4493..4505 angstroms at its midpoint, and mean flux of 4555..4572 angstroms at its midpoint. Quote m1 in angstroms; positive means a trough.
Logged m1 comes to 1.21 angstroms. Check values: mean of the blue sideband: 9.95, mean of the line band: 9.27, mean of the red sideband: 8.89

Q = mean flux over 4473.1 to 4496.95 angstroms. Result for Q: 9.26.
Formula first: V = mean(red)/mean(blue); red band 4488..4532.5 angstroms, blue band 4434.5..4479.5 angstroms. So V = 1.1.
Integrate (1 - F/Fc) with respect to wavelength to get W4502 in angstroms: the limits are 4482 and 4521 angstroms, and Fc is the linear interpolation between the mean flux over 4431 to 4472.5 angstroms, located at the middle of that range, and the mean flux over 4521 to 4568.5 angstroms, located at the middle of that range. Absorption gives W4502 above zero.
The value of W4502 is -3.15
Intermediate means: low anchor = 9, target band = 9.7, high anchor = 8.95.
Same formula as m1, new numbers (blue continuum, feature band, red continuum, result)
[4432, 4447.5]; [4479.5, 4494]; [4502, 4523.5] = 0.7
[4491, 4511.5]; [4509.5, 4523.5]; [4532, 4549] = -0.9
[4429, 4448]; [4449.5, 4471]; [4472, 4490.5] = 1.8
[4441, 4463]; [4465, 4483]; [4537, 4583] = -1.5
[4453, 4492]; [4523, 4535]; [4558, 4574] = 0.7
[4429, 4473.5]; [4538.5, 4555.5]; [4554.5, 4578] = -0.4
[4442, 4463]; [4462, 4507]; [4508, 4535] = -2.9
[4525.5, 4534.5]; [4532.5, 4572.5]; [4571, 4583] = -1.9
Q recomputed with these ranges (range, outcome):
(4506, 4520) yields 10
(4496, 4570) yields 9.27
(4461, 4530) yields 9.5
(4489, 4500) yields 9.67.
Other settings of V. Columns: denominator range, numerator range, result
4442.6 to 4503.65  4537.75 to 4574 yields 0.98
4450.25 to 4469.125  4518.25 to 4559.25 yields 1.05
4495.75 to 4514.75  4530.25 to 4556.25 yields 0.90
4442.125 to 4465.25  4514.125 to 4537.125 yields 1.05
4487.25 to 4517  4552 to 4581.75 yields 0.91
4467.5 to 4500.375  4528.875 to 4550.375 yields 0.93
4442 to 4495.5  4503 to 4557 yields 1.02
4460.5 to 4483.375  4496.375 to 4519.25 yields 1.08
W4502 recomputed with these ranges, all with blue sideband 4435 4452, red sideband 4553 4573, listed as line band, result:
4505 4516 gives -1.2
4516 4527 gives -1.2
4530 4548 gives 0.2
